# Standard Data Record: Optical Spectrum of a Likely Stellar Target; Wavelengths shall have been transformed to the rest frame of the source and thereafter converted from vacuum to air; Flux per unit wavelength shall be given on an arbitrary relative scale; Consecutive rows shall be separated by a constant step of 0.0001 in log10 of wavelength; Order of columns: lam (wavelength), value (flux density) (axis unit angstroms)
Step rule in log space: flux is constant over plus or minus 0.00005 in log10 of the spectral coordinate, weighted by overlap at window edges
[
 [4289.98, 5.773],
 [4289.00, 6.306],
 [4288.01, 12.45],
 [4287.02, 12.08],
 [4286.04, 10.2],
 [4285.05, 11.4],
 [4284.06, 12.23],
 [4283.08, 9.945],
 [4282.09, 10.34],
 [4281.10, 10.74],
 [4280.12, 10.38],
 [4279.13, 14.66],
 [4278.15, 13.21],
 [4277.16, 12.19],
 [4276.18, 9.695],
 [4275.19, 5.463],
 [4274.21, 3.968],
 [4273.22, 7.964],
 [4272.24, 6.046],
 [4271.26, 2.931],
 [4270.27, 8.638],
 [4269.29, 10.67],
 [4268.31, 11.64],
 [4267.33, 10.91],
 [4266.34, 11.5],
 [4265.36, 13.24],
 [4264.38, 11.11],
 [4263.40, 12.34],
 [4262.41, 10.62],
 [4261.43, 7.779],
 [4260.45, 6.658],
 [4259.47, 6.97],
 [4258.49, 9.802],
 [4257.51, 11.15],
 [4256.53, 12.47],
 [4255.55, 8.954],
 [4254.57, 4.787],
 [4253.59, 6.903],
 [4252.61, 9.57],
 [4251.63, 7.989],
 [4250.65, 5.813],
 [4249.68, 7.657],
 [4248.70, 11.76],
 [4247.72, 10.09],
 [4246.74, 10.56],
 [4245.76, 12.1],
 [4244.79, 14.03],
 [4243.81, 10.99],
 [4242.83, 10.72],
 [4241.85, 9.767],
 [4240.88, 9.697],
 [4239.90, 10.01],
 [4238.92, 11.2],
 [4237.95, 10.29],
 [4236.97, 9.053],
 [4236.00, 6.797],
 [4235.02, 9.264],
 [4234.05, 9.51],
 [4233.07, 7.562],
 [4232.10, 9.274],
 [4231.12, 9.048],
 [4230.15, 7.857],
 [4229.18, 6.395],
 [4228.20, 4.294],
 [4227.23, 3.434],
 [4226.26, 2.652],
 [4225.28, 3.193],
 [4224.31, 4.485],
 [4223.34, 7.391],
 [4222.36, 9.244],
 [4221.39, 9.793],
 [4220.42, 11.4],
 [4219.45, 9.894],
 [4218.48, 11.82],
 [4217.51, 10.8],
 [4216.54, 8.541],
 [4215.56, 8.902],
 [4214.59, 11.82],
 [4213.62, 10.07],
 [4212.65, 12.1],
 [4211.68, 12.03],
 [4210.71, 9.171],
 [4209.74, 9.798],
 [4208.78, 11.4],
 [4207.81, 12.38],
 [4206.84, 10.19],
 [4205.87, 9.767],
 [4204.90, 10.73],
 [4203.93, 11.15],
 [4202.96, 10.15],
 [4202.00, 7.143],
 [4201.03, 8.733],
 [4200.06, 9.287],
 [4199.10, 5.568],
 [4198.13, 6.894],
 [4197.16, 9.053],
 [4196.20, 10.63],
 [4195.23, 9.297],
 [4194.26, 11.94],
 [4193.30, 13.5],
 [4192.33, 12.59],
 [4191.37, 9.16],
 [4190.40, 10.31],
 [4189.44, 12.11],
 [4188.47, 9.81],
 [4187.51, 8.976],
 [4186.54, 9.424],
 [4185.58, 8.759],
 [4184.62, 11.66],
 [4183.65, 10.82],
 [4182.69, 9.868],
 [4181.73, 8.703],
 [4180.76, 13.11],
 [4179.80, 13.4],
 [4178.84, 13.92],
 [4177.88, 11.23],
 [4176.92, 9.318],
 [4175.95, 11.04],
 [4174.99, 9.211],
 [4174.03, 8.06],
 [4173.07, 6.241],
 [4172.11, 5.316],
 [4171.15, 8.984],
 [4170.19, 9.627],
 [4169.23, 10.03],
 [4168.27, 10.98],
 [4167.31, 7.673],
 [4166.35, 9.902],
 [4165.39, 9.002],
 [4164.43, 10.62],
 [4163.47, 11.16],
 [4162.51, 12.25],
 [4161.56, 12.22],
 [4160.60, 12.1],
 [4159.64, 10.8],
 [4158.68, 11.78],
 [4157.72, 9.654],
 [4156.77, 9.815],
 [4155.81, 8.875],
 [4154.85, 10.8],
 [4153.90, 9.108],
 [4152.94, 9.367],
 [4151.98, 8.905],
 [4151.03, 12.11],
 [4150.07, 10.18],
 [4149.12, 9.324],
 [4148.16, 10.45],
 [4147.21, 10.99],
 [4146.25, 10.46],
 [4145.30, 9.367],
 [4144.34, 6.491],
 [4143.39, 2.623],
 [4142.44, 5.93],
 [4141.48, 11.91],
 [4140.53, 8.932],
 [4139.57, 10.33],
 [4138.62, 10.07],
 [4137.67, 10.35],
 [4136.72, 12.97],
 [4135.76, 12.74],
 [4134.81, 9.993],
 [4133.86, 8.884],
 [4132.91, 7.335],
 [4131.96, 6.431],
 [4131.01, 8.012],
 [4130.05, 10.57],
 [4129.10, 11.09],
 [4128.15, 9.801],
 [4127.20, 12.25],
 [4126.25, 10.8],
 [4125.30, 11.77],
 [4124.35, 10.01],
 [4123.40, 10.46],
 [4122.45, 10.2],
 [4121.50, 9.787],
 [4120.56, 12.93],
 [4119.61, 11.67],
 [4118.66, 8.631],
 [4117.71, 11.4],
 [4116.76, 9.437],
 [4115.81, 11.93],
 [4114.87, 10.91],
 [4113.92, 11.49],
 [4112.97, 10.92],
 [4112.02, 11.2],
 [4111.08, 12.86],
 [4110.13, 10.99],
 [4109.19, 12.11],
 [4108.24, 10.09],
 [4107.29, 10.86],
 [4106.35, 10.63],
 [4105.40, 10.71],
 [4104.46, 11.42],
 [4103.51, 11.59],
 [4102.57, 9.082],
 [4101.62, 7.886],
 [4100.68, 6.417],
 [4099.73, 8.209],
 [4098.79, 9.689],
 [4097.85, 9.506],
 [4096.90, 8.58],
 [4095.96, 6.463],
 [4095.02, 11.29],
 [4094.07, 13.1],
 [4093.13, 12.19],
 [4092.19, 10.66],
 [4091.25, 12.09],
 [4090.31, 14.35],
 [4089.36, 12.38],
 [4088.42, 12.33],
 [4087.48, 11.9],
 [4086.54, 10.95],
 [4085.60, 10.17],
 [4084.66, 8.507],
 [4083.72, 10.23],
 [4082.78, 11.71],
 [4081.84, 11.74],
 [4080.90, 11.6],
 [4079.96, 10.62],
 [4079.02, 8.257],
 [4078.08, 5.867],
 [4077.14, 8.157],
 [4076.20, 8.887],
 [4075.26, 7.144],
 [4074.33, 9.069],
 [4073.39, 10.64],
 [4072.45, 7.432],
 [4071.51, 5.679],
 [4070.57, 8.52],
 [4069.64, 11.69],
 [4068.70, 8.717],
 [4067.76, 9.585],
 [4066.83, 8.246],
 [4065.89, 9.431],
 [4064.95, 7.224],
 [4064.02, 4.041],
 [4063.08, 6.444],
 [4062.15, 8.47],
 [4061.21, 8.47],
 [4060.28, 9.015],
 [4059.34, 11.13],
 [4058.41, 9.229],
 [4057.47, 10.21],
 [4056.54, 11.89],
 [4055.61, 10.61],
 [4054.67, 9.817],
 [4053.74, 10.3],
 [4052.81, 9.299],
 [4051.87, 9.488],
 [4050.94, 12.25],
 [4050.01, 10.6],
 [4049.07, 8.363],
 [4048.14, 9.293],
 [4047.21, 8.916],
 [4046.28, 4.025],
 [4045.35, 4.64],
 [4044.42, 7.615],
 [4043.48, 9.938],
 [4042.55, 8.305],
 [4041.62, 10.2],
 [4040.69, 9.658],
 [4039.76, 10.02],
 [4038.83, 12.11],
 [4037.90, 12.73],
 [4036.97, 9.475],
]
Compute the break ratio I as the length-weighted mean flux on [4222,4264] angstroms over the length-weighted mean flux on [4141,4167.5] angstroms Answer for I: 0.9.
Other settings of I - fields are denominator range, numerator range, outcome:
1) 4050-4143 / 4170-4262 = 0.94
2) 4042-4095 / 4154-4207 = 1.06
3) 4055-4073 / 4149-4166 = 1.20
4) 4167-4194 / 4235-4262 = 0.92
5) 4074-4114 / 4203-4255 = 0.89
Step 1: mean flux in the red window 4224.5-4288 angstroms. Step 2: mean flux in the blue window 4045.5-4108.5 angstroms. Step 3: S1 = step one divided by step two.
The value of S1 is 0.96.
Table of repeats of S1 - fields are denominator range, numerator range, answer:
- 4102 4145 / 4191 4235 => 0.89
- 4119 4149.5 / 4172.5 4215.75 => 1.04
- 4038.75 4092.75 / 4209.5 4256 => 0.95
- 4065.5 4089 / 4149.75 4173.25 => 1.05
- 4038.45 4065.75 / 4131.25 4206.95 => 1.09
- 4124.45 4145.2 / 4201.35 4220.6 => 1.10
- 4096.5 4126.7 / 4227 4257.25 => 0.86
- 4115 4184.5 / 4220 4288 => 0.91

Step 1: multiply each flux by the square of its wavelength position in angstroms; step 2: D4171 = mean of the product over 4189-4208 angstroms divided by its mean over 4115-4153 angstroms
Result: 1.0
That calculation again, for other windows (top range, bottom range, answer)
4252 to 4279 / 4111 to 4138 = 0.94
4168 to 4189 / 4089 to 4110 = 0.99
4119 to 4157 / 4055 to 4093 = 1.06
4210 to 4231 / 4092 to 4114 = 0.86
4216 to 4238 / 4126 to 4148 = 0.87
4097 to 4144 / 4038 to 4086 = 1.14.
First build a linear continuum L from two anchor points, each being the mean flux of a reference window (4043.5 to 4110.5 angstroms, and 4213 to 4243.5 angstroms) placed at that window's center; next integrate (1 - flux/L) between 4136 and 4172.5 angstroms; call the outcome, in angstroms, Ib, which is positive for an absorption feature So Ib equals -3.07 angstroms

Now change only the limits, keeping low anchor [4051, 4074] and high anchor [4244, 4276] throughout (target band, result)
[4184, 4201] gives -1.5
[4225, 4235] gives 2.9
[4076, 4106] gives -3.9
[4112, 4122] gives -2.0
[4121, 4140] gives -2.3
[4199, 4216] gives -1.9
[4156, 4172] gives -2.1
